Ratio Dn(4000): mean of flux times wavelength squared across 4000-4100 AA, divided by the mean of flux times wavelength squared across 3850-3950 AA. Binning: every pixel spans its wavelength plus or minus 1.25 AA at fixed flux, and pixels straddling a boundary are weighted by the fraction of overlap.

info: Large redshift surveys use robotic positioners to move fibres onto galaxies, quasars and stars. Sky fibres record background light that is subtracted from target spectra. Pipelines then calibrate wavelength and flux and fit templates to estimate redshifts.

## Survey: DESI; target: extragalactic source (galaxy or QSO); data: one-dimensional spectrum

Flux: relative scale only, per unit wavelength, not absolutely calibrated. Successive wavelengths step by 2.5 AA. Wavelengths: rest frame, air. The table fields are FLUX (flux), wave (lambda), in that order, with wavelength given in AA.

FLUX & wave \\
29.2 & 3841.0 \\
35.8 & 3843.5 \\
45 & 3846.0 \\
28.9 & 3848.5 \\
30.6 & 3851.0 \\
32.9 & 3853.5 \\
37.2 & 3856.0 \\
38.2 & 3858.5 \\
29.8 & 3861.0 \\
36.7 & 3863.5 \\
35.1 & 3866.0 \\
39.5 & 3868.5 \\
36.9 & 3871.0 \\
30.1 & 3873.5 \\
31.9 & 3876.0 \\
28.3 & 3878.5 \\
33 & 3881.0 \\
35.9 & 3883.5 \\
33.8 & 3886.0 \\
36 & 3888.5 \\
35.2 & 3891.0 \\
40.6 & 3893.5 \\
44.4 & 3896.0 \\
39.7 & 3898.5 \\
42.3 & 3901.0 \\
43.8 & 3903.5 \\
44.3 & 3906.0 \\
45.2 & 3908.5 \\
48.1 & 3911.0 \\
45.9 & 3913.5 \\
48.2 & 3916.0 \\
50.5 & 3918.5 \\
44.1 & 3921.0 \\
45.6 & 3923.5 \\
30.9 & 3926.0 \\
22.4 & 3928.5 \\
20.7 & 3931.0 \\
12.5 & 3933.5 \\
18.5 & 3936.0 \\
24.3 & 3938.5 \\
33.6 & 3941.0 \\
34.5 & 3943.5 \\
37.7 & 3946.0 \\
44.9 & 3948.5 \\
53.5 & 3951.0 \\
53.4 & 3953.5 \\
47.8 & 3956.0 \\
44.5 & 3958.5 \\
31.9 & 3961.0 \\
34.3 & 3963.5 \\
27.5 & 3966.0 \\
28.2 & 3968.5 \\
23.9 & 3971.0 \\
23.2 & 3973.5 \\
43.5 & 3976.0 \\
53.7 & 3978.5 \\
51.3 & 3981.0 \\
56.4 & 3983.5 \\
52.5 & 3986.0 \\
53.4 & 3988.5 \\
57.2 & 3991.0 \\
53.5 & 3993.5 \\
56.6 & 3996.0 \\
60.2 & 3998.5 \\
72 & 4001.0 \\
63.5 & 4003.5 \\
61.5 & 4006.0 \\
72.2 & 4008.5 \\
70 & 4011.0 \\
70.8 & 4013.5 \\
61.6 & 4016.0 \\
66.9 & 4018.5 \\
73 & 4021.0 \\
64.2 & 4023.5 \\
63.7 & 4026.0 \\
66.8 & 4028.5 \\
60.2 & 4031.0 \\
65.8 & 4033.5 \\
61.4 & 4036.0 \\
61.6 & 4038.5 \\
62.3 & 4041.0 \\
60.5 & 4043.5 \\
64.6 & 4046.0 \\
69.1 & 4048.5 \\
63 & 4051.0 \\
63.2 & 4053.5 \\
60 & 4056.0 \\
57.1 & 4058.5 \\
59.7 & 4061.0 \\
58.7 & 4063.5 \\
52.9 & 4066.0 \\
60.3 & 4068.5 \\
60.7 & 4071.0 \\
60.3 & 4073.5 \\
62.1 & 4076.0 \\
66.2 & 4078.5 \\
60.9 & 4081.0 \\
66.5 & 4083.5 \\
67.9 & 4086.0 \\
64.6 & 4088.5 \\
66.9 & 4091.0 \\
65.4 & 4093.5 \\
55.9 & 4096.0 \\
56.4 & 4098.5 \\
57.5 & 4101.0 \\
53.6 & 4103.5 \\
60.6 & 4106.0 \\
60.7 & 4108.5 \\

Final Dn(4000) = 1.89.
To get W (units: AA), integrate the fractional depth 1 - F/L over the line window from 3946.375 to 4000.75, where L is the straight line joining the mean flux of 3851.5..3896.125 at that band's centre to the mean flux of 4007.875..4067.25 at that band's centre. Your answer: 7.2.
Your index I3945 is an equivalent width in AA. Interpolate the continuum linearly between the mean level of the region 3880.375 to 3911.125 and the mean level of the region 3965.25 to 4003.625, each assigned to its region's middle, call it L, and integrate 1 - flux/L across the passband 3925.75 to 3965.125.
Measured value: 9.5 AA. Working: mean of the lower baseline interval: 40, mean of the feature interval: 34.1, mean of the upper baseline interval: 48.4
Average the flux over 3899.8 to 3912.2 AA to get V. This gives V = 44.7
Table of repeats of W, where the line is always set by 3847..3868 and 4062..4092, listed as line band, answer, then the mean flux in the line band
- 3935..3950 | 4.1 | 32.8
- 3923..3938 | 6.7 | 24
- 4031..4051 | -2.0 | 63.4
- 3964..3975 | 4.9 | 26.7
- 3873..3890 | 2.0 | 32.9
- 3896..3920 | -2.8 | 45.3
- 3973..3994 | 0.1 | 50.2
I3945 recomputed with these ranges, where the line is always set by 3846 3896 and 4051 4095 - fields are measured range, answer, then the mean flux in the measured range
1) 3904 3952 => 5.69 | 37.1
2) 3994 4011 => -3.81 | 64.3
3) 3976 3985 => -0.51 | 52.3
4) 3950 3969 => 2.48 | 40.4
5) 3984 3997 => -0.98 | 54.7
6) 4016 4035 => -3.40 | 65.5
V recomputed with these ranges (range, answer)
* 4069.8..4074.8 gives 60.5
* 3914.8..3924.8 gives 47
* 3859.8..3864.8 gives 33.3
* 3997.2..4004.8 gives 65.2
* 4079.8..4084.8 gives 63.8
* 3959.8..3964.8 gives 33.1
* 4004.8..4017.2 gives 67.3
